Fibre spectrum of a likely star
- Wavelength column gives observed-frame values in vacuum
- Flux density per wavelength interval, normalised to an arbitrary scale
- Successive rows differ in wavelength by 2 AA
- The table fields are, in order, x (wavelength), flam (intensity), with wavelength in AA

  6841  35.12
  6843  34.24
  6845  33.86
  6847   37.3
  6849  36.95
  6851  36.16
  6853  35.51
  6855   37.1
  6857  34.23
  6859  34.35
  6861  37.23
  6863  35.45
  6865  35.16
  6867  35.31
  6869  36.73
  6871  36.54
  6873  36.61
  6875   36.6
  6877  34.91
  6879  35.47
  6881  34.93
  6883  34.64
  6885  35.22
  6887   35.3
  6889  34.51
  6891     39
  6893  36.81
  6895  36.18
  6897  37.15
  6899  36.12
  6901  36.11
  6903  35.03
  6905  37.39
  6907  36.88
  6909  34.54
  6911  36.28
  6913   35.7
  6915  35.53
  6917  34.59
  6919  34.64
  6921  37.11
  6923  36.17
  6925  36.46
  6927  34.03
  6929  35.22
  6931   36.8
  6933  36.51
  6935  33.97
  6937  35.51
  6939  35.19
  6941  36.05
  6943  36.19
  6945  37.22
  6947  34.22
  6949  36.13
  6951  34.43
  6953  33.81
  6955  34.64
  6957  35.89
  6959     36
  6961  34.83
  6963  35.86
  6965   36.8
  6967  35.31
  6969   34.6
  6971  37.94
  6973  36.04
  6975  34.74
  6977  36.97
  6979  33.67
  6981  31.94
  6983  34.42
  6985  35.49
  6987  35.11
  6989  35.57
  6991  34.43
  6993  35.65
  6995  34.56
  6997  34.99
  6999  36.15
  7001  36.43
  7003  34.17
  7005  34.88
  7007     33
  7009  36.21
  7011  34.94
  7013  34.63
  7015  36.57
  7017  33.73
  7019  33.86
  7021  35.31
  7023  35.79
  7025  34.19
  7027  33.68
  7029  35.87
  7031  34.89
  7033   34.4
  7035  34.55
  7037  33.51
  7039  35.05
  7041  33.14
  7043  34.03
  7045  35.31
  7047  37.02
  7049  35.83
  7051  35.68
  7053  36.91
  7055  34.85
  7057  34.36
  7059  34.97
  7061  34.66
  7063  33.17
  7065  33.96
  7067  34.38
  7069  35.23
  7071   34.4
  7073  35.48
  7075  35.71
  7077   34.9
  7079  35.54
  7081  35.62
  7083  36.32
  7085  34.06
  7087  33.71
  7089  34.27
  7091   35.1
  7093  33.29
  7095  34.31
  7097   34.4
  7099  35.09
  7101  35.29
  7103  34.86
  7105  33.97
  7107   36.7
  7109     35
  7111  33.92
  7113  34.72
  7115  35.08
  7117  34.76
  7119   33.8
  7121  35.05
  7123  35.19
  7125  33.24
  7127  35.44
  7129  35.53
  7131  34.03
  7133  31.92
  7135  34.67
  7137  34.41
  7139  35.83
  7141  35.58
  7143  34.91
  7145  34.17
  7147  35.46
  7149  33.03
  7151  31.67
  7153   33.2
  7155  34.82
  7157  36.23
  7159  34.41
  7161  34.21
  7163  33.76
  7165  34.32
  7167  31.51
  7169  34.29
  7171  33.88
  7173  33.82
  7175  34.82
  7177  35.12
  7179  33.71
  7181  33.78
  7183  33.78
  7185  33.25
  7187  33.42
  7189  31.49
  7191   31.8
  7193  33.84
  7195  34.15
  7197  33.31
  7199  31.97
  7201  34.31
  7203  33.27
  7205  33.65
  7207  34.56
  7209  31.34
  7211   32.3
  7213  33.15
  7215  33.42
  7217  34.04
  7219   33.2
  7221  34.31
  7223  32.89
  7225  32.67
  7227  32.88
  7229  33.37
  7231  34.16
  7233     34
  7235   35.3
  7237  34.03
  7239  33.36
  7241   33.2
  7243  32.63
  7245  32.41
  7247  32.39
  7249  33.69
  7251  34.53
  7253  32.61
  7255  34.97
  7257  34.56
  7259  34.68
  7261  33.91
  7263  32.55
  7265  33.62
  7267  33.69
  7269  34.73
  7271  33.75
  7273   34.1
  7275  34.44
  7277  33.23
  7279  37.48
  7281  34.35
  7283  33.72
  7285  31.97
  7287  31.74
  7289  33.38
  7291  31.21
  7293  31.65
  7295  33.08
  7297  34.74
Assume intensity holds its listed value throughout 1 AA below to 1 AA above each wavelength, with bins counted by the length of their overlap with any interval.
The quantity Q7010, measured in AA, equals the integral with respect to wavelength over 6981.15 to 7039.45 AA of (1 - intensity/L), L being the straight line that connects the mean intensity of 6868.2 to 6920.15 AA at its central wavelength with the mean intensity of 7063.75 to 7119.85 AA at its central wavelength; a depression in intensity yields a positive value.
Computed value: 0.6 AA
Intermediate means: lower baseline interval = 35.9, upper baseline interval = 34.8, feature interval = 34.9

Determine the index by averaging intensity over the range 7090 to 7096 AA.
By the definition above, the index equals 34.2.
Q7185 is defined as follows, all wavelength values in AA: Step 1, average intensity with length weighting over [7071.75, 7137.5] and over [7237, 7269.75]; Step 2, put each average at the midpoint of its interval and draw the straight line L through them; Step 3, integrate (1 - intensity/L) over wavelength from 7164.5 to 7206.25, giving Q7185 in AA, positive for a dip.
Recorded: 0.75 AA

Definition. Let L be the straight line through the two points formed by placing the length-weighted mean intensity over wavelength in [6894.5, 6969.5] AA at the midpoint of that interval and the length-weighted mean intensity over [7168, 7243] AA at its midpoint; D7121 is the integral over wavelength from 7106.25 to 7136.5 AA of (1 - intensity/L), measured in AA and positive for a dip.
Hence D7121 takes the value -0.4 AA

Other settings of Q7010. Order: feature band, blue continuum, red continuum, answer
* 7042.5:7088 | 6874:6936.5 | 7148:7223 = -0.7 AA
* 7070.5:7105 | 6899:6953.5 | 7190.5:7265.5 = -0.4 AA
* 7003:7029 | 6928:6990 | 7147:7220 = 0.1 AA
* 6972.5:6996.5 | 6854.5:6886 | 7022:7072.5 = 0.2 AA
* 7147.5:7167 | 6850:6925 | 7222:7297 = 0.2 AA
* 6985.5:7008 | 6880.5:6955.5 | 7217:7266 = 0.1 AA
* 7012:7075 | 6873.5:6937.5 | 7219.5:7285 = 0.3 AA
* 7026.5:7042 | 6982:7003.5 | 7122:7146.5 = 0.3 AA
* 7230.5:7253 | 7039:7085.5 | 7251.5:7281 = 0.5 AA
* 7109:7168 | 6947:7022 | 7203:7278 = -0.2 AA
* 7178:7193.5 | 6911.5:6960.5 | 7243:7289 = 0.5 AA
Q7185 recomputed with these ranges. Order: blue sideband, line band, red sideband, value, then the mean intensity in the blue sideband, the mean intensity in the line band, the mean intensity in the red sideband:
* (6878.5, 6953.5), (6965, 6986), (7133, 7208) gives 0.06 AA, 35.7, 35.2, 33.9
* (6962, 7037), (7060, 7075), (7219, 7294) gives 0.04 AA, 35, 34.6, 33.6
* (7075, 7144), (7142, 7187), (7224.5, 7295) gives 0.41 AA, 34.7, 34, 33.6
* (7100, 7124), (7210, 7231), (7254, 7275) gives 0.63 AA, 34.9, 33.3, 34.1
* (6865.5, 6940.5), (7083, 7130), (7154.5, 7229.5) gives -0.63 AA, 35.8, 34.7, 33.5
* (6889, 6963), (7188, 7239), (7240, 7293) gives 0.85 AA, 35.8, 33.3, 33.6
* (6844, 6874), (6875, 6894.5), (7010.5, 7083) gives 0.03 AA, 35.9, 35.7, 34.9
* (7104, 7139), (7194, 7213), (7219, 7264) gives 0.39 AA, 34.6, 33.2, 33.6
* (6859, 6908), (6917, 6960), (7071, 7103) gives 0.23 AA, 36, 35.5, 34.9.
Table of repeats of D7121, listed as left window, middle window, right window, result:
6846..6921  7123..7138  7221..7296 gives 0.05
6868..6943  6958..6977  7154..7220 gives -0.27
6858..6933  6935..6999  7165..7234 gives 0.00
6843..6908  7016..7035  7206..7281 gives 0.21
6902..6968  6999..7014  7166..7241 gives 0.02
